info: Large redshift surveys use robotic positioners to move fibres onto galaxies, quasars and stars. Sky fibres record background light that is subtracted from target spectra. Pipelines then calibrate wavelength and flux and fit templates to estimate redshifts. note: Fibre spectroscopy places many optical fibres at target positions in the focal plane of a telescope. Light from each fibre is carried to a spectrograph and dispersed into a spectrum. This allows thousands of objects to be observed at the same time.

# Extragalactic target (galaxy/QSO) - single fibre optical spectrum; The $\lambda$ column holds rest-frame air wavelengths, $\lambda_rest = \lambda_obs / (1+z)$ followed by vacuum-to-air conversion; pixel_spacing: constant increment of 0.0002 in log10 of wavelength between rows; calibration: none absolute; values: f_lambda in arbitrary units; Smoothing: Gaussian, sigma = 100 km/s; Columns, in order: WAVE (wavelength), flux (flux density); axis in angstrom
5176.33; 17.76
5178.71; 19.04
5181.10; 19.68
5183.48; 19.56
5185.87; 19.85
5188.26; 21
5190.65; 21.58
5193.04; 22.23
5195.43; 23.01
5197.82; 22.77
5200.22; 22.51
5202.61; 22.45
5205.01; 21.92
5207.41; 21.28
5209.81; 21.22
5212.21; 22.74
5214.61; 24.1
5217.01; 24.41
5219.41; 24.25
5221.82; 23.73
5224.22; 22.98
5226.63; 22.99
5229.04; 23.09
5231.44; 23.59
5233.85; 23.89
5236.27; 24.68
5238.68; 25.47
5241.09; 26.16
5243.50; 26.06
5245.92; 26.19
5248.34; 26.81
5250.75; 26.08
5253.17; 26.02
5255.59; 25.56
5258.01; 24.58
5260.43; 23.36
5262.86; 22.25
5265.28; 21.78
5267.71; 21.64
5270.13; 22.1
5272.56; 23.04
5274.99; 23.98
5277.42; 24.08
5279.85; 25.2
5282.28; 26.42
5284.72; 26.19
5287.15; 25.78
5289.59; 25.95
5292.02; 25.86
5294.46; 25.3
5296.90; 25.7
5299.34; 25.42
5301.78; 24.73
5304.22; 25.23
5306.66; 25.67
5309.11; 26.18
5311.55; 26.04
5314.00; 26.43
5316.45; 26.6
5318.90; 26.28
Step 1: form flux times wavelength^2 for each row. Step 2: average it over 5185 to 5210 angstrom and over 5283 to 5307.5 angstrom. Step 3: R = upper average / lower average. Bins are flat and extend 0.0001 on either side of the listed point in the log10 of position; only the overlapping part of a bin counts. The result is 1.22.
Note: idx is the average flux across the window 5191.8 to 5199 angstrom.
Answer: 22.7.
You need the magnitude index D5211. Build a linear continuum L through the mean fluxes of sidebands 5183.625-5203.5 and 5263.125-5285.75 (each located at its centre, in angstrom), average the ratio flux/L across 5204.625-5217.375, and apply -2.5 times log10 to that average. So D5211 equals -0.02 mag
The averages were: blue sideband 21.8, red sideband 23.7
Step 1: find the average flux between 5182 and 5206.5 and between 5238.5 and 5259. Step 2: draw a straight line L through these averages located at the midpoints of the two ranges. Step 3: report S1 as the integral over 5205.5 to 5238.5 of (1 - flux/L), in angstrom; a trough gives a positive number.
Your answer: 0.7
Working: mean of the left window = 21.7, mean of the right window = 25.9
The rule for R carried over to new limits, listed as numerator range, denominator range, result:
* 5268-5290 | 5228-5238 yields 1.05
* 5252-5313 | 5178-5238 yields 1.14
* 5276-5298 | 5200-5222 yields 1.15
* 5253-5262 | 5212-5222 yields 1.04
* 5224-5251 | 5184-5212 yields 1.16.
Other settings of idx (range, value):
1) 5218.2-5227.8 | 23.5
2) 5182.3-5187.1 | 19.7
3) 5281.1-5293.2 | 26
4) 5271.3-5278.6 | 23.7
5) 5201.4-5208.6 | 21.9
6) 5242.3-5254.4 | 26.2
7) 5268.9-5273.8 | 22.6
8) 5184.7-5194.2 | 21.2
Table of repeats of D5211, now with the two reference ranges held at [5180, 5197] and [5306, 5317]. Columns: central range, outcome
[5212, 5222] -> -0.08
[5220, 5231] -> -0.03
